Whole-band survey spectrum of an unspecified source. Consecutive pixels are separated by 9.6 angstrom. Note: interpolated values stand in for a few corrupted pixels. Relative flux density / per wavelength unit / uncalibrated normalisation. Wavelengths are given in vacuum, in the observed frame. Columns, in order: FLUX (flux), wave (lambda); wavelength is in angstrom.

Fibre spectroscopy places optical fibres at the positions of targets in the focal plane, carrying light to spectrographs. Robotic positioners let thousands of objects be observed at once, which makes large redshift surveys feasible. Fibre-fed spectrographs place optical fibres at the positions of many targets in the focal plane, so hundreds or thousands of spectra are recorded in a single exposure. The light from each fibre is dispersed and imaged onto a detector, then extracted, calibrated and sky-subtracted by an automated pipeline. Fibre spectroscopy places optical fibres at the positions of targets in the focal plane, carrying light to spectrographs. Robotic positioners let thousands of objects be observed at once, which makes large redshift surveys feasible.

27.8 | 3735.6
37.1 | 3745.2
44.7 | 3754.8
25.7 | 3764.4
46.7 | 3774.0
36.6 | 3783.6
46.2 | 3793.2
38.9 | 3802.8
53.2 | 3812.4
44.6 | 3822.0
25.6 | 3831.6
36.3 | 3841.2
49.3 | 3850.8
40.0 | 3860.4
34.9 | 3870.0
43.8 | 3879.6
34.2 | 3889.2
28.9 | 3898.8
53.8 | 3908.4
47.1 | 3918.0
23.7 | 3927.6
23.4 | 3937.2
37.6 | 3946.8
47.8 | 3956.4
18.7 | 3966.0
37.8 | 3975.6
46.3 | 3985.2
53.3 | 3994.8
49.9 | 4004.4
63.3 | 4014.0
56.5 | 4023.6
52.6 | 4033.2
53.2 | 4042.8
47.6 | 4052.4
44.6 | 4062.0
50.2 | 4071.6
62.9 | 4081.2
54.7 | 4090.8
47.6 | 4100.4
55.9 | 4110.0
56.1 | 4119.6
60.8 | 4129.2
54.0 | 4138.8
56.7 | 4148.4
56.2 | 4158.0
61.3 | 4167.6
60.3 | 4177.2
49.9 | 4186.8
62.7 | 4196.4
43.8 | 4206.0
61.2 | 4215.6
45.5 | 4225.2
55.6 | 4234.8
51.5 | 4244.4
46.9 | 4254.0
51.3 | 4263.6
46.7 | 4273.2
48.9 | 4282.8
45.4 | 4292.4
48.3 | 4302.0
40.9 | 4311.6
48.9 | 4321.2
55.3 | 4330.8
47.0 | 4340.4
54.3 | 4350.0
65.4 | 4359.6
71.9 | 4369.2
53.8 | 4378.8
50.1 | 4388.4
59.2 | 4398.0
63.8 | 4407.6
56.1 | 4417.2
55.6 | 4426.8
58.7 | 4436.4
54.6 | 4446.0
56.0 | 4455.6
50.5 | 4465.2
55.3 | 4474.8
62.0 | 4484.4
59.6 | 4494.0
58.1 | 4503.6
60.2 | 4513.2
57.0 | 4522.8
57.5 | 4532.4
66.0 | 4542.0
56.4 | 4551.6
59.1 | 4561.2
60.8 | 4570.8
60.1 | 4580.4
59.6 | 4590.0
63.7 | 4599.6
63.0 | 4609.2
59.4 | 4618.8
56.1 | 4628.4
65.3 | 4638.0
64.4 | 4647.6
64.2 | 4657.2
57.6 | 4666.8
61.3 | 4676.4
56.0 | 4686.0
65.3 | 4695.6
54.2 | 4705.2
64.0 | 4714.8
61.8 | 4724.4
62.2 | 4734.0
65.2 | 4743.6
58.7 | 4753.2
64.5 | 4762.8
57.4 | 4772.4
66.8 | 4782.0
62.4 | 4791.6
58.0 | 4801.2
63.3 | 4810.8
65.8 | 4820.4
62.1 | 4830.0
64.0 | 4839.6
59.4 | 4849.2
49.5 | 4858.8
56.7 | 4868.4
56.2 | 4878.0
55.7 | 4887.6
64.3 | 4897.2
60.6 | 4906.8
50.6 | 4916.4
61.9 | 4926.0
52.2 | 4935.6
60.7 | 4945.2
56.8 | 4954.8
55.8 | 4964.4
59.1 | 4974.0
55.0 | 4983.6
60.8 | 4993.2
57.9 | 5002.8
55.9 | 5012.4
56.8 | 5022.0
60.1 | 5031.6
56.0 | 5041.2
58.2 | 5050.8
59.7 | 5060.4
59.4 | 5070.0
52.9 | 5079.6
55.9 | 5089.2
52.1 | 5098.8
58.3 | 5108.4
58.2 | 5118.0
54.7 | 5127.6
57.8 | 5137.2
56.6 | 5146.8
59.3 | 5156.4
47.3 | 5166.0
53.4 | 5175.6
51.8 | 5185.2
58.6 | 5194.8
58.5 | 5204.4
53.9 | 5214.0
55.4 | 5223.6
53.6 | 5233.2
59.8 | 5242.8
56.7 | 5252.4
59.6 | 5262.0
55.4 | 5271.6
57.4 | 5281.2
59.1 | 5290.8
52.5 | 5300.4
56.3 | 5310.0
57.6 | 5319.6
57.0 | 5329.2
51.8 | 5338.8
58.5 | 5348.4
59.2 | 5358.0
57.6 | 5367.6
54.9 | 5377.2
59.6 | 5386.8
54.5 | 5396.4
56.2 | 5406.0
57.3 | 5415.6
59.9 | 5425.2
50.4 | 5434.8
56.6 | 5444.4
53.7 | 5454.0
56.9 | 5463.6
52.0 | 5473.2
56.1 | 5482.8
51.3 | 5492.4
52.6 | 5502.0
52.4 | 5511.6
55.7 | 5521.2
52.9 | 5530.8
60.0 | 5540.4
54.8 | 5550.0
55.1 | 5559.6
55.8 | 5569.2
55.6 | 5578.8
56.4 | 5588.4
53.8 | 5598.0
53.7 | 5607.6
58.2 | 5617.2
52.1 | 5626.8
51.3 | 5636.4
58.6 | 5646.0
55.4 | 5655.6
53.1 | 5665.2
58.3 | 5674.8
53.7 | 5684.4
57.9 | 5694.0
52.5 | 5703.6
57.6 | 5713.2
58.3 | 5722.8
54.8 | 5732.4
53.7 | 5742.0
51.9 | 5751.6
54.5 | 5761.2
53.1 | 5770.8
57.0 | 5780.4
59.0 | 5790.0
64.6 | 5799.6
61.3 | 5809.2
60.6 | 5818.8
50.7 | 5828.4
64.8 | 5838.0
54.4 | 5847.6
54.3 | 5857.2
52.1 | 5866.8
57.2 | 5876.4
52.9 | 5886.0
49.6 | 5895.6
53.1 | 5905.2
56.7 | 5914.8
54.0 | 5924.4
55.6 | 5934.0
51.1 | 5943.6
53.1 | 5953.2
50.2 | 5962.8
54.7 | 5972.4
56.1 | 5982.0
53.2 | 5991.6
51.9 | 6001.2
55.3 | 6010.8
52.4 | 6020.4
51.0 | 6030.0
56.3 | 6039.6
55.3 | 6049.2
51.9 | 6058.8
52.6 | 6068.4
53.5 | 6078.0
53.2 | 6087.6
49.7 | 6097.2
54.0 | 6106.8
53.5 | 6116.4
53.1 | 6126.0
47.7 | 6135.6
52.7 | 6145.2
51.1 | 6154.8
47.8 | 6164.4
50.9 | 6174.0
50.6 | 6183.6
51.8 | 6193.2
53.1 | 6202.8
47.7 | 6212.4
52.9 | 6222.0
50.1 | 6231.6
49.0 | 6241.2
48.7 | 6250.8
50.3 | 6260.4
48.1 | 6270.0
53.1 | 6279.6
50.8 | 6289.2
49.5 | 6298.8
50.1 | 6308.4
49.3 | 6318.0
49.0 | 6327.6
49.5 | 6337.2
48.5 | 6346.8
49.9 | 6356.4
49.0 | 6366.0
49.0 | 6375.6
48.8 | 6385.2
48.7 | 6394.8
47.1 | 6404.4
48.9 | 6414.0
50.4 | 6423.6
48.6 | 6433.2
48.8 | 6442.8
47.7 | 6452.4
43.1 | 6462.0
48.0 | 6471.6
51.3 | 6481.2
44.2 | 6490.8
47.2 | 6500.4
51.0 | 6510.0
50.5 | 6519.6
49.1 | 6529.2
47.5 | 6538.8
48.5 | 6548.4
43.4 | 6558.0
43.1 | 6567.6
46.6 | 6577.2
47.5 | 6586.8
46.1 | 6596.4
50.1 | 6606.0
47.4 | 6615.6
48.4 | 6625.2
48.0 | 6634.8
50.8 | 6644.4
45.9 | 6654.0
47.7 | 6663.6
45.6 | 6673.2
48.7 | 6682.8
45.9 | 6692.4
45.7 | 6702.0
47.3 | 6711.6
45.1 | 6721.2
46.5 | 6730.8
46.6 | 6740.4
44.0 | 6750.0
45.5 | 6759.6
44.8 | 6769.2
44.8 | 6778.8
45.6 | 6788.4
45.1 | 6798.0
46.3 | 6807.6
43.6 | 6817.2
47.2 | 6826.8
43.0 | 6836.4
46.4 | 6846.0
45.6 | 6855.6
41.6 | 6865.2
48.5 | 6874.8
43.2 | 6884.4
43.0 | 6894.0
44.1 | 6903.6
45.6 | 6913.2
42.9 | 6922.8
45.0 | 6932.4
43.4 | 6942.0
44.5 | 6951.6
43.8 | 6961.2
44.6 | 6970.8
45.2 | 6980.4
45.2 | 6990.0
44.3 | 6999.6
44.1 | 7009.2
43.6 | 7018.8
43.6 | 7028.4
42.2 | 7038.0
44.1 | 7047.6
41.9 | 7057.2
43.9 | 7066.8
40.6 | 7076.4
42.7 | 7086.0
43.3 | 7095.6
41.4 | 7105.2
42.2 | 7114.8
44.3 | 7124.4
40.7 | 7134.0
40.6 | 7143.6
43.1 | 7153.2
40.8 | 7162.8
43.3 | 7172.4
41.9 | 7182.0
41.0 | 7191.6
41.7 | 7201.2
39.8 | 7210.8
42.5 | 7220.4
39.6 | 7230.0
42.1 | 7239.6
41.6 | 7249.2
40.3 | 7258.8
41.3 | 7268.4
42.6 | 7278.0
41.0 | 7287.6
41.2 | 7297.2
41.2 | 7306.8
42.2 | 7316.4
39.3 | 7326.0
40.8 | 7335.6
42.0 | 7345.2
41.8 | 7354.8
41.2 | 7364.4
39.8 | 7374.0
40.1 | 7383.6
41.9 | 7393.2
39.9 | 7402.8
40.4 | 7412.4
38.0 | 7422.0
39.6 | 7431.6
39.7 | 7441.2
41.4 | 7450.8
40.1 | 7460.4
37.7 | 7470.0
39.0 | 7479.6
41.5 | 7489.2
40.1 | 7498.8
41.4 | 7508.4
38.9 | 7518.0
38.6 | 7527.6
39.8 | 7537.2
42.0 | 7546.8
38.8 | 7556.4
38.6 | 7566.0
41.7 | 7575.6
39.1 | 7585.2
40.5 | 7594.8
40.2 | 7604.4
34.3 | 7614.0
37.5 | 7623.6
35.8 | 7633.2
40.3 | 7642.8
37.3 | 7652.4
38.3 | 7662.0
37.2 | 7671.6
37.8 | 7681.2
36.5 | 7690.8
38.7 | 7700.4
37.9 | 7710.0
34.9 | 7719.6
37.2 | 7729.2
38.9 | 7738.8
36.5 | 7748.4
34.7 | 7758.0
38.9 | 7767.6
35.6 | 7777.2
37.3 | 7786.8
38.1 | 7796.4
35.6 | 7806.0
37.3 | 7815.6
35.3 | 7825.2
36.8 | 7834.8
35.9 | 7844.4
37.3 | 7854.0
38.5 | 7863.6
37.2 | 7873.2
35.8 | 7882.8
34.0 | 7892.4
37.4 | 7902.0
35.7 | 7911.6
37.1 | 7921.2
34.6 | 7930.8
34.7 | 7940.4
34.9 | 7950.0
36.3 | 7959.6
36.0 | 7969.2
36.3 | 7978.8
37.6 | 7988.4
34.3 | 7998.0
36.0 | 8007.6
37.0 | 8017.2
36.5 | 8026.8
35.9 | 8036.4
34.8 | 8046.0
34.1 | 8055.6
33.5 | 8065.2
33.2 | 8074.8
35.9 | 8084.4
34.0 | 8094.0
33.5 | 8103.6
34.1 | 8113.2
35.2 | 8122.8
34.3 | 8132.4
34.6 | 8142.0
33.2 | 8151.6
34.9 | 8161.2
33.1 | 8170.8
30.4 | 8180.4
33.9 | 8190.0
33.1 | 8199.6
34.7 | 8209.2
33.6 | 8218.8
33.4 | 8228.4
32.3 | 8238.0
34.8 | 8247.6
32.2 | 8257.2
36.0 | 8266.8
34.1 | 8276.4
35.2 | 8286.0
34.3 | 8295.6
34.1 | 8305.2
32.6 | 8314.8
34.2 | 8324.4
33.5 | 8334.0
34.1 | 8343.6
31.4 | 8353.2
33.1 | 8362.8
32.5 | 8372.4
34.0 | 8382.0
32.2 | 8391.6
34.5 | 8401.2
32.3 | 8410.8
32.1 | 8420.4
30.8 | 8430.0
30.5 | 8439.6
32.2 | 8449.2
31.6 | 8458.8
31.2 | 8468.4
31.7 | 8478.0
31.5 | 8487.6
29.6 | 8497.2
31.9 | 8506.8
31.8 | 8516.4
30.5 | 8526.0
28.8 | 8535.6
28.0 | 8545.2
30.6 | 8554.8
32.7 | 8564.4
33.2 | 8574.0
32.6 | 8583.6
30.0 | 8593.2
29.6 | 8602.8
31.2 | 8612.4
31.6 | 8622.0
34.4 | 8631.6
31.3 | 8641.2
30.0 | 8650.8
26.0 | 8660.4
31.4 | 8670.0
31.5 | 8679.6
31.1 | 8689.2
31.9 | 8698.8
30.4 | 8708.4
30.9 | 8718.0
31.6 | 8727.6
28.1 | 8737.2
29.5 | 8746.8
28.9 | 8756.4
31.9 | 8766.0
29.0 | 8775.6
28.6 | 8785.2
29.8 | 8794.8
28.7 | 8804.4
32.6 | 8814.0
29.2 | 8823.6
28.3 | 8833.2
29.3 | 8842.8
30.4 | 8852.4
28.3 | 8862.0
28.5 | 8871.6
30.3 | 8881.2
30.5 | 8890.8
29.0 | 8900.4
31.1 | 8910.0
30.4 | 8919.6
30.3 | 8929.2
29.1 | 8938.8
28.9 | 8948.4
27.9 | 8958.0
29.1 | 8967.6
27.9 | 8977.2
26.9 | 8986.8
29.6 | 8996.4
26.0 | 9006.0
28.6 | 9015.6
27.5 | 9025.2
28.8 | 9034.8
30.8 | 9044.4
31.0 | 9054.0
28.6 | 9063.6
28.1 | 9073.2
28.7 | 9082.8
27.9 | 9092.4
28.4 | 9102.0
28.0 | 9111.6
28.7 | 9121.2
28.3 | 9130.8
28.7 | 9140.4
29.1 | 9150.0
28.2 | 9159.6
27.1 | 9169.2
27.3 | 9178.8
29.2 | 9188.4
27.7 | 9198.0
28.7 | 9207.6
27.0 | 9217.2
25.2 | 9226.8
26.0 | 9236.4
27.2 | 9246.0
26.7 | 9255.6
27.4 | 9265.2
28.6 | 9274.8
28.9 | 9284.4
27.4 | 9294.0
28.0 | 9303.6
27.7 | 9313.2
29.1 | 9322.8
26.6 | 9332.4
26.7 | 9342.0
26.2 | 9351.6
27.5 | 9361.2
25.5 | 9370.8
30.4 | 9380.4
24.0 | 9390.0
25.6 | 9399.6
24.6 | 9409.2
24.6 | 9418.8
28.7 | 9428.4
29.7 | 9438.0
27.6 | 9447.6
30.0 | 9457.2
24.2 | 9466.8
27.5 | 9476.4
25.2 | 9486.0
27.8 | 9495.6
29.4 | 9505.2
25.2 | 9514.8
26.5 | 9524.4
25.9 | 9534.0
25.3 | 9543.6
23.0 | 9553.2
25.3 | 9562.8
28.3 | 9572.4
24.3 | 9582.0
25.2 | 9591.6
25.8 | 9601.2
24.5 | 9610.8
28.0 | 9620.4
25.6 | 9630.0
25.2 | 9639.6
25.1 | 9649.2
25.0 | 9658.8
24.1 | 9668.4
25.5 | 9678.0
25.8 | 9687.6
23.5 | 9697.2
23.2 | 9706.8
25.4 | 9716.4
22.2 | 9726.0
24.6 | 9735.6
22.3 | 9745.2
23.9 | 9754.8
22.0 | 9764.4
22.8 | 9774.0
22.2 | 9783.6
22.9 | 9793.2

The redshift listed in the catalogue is 0.00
